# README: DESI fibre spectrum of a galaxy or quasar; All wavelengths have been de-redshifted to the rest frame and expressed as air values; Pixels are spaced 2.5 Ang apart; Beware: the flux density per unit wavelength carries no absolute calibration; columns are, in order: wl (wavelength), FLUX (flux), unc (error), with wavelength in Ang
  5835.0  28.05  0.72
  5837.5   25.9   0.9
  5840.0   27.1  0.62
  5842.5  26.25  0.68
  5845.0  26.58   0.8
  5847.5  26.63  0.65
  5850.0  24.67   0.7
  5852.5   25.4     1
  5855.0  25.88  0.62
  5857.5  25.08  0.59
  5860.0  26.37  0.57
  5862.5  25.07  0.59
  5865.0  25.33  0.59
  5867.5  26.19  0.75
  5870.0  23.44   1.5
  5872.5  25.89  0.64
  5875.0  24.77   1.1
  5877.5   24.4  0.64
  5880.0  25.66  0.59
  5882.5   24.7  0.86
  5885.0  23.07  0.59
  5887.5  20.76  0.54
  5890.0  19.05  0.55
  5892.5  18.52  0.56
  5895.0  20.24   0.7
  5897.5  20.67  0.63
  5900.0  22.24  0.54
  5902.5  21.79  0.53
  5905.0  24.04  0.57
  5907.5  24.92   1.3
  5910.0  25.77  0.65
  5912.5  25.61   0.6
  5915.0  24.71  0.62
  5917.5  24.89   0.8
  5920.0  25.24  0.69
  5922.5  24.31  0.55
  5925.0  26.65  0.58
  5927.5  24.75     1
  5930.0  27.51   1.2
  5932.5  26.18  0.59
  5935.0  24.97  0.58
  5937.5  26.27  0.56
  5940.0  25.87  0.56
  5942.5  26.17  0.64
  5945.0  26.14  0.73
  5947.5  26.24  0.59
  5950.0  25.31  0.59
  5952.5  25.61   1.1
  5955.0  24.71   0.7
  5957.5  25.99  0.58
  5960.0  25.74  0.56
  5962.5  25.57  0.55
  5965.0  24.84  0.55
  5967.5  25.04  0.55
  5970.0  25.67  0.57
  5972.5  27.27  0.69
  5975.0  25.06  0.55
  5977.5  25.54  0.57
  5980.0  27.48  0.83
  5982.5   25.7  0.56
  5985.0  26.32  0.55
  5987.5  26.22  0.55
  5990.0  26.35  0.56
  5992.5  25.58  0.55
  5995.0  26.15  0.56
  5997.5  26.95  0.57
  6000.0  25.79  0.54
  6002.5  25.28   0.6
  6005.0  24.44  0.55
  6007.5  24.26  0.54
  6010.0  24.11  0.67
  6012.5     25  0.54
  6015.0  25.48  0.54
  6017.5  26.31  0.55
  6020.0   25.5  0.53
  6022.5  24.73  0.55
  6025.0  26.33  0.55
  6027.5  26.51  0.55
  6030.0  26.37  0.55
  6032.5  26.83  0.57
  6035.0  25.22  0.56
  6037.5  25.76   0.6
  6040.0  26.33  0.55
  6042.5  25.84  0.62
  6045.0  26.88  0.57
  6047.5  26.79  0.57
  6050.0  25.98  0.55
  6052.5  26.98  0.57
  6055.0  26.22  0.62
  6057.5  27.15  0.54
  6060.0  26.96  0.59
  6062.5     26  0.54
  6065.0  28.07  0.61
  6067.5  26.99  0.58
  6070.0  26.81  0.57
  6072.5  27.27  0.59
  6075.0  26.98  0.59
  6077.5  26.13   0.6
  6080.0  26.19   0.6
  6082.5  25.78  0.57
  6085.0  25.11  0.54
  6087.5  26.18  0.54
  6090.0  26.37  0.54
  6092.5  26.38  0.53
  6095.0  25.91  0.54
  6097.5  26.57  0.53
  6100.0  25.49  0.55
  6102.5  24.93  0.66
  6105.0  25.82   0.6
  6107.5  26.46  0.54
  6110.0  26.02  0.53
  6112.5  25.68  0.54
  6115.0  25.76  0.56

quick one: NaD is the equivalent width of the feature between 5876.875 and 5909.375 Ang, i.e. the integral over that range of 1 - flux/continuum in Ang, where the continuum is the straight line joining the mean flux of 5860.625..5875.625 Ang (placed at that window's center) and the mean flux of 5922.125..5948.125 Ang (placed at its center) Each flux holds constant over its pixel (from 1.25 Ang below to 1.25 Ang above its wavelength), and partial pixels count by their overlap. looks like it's 4.00 Ang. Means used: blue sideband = 25.2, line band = 22.3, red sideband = 26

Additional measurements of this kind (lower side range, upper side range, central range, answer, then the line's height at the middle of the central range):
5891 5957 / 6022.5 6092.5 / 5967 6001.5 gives -0.93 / 25.4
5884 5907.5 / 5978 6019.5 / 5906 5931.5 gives -3.57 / 22.3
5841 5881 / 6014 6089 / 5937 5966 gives 0.21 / 25.9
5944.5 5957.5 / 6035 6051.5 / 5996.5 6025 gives 0.76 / 26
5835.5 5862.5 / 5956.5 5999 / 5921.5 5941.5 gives 0.11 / 26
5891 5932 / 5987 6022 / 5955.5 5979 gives -0.73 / 24.8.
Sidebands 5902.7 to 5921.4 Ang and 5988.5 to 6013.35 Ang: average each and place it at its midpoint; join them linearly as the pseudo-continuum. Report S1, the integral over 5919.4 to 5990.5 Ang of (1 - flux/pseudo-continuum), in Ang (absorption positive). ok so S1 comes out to -2.0 Ang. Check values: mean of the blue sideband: 24.8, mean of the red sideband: 25.4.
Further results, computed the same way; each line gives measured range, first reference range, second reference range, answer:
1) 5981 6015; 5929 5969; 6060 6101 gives 0.6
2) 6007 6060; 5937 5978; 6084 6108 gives -0.3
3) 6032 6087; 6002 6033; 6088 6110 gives -1.6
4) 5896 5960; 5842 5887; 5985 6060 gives 1.1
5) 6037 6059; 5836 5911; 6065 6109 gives -0.5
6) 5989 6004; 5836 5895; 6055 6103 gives -0.2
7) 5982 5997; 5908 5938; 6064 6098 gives -0.1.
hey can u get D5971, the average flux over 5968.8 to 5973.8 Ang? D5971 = 26.5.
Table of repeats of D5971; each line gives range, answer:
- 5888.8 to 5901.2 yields 20.1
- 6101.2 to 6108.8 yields 25.7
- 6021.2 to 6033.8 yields 26.1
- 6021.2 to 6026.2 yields 25.5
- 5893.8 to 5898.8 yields 20.5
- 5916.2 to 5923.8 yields 24.8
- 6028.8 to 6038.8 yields 26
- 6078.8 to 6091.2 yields 25.9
